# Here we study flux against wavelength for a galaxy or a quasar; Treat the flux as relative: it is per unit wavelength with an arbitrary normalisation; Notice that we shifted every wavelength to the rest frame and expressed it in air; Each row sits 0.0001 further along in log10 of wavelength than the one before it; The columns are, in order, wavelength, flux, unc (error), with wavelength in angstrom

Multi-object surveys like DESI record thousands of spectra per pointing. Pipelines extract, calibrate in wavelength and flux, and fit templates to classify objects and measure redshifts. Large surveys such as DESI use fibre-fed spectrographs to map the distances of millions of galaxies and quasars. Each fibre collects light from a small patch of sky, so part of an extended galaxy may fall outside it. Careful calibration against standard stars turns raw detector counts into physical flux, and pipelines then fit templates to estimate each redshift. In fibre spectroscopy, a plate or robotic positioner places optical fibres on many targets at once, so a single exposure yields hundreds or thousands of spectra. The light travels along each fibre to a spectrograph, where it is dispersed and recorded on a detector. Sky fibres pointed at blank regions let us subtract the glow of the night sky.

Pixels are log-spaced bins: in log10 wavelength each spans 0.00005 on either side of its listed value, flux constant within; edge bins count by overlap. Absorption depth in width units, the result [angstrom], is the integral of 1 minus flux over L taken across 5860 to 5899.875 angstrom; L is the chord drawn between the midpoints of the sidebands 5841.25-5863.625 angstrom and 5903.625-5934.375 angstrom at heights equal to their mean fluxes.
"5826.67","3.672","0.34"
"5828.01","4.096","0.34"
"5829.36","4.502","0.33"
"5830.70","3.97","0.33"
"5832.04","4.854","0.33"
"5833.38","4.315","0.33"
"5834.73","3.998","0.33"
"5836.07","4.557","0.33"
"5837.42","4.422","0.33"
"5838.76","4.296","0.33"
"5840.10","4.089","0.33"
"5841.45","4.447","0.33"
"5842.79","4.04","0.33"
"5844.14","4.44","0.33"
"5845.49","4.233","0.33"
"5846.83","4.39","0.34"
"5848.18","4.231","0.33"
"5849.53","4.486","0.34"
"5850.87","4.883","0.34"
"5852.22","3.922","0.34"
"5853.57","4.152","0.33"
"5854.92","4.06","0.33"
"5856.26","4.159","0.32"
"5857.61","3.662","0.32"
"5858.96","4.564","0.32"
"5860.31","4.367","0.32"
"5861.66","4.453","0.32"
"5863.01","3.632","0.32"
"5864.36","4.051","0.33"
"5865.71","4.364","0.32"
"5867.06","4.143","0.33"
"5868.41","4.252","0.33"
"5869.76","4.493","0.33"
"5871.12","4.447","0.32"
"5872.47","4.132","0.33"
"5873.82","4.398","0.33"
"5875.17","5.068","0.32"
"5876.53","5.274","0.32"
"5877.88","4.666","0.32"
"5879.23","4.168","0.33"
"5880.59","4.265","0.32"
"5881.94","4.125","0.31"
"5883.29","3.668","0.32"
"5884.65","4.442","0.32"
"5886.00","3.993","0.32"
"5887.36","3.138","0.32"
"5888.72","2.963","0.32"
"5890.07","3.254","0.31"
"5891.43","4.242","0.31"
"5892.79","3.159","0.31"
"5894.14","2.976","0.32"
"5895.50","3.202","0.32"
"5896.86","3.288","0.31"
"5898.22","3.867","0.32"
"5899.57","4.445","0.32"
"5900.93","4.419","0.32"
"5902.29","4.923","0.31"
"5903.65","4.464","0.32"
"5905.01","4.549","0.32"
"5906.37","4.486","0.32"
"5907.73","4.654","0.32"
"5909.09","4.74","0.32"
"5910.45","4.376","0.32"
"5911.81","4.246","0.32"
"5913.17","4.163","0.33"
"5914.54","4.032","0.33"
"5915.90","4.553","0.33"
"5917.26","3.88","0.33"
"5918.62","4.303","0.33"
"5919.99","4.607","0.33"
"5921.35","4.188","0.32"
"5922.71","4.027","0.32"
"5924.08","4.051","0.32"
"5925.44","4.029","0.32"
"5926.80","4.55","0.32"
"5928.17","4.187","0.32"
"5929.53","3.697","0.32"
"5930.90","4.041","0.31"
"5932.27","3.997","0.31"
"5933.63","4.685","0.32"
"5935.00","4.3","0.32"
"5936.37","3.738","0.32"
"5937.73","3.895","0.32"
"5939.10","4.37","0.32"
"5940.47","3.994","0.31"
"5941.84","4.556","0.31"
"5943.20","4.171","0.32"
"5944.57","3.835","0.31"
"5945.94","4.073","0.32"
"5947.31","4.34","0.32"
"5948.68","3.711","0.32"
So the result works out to 2.17 angstrom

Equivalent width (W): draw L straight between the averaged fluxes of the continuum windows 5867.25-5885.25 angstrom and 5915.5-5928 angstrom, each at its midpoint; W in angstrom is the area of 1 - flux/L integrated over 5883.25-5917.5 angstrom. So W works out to 2.4 angstrom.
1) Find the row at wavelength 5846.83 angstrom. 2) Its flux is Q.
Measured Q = 4.39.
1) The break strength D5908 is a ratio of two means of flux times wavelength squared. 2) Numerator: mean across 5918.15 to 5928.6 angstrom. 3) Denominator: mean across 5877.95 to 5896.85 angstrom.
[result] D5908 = 1.2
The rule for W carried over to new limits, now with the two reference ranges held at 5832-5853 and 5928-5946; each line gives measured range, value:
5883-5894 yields 1.69 angstrom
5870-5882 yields -0.76 angstrom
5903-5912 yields -0.73 angstrom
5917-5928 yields -0.19 angstrom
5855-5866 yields 0.38 angstrom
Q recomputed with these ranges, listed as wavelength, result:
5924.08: 4.051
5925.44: 4.029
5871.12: 4.447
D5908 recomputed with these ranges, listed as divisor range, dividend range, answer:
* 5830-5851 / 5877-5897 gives 0.87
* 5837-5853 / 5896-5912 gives 1.03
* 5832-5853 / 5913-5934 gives 0.99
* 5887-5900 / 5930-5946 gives 1.22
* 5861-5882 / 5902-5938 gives 0.99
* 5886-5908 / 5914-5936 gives 1.09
